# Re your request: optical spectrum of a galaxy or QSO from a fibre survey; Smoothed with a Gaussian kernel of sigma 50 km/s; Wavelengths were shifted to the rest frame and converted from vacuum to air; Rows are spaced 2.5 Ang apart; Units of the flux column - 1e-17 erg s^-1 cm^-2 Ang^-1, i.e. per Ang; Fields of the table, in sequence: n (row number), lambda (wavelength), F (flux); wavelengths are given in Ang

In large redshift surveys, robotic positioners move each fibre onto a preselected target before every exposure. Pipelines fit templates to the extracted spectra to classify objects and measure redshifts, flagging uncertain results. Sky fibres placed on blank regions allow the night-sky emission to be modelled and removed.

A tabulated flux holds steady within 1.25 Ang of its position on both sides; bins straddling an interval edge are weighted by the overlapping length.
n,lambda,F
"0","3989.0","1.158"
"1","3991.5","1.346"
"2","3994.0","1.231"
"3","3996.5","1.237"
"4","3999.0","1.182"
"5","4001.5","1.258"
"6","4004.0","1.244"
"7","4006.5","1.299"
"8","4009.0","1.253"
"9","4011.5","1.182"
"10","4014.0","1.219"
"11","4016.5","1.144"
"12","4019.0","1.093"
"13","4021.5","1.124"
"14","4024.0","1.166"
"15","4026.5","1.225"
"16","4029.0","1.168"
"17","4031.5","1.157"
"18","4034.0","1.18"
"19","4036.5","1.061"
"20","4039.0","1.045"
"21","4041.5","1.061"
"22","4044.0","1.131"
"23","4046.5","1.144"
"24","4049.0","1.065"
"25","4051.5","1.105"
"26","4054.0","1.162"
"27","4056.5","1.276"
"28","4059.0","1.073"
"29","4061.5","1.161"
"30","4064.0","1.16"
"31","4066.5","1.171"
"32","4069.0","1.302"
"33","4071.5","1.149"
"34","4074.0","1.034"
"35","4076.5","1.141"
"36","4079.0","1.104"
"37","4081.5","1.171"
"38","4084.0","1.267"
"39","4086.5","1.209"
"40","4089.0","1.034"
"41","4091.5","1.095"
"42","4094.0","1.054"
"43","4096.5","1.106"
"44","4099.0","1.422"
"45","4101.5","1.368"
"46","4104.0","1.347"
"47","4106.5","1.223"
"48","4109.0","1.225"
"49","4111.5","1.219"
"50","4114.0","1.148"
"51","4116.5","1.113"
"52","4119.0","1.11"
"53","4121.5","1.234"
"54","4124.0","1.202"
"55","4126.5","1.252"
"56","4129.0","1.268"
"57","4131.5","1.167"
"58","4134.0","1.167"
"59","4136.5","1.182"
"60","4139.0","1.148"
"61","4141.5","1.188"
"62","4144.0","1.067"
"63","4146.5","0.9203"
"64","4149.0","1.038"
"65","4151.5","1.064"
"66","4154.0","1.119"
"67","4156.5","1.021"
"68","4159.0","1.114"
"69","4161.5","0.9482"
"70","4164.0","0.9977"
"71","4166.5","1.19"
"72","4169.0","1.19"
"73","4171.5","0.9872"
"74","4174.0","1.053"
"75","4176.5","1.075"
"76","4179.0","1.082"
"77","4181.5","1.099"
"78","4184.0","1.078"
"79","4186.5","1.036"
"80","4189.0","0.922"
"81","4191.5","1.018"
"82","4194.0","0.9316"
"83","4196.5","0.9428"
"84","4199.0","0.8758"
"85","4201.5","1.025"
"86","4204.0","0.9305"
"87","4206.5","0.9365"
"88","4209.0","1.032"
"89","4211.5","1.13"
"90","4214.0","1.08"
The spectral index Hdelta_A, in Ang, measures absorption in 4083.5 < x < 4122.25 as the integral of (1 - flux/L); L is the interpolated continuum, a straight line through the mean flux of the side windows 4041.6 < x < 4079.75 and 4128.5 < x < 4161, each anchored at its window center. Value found -2.5 Ang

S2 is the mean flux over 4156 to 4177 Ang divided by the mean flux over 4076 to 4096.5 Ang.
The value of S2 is 0.94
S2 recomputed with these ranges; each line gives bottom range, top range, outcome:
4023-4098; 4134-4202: 0.92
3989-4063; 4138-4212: 0.89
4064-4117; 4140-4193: 0.89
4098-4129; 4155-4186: 0.86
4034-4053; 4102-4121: 1.10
